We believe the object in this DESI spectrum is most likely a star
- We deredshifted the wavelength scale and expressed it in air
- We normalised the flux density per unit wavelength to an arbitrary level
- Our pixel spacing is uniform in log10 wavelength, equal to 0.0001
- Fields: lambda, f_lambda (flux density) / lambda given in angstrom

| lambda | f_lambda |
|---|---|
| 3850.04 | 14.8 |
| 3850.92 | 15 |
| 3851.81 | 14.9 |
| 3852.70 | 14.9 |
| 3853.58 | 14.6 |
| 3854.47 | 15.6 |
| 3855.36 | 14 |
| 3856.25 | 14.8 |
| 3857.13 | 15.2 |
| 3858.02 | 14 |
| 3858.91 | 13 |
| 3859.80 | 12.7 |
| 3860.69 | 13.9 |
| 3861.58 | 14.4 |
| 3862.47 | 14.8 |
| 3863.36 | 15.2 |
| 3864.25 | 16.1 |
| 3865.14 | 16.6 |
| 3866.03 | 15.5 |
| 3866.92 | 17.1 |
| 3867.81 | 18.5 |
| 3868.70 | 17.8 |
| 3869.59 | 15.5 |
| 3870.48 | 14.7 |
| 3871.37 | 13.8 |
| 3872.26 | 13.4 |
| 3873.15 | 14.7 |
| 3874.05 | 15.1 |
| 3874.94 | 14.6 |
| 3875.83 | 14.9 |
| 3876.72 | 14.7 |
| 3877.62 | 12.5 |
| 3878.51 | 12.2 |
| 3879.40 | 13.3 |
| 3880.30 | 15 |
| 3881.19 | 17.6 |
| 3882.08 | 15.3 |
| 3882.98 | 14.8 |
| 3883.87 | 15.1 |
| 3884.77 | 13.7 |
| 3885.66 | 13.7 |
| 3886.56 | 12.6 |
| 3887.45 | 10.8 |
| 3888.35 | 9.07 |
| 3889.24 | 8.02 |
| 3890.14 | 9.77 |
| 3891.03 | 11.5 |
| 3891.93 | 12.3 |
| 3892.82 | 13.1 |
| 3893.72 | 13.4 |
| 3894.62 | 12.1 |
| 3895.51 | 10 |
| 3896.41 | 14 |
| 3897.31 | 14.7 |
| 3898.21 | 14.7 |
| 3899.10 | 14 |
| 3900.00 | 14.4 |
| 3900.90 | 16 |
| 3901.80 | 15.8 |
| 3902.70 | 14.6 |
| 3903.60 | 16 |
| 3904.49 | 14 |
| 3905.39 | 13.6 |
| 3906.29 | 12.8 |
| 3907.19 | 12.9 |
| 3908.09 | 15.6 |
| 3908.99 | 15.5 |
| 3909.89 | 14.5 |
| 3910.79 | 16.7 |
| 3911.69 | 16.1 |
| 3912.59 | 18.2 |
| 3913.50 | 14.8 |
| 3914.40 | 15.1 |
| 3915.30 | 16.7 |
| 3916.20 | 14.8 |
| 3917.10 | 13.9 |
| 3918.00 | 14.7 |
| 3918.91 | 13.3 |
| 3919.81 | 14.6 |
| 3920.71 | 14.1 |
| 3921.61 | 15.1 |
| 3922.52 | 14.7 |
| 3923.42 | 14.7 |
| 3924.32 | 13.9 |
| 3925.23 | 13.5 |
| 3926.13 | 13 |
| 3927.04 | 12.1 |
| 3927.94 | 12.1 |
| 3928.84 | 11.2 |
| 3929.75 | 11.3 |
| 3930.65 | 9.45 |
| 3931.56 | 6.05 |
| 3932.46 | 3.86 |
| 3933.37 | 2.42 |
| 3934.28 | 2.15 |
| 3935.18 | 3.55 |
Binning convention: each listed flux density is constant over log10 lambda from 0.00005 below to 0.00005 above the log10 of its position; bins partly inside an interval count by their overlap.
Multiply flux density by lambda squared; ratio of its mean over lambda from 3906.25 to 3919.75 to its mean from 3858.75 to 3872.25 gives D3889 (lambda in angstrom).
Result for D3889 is 1.0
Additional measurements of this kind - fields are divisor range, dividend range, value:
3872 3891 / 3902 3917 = 1.15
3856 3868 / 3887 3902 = 0.85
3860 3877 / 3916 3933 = 0.83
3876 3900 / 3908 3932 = 1.08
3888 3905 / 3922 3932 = 0.93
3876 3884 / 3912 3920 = 1.06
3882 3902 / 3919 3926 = 1.12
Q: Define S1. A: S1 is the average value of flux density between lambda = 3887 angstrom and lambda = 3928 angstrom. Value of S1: 13.8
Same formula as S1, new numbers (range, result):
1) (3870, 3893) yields 13.3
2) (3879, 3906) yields 13.4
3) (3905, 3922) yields 14.9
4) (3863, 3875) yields 15.7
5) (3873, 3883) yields 14.5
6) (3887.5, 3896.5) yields 11.2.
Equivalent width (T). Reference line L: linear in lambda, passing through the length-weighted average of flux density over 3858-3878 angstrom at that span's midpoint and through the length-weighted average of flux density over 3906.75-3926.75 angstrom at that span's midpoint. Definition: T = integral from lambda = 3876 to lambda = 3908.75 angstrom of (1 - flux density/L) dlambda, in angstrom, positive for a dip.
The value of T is 3.13 angstrom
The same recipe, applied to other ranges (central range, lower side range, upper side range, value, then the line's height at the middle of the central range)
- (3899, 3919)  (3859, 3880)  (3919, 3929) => -1.51 angstrom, 14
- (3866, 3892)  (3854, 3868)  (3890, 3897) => -0.80 angstrom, 13.4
